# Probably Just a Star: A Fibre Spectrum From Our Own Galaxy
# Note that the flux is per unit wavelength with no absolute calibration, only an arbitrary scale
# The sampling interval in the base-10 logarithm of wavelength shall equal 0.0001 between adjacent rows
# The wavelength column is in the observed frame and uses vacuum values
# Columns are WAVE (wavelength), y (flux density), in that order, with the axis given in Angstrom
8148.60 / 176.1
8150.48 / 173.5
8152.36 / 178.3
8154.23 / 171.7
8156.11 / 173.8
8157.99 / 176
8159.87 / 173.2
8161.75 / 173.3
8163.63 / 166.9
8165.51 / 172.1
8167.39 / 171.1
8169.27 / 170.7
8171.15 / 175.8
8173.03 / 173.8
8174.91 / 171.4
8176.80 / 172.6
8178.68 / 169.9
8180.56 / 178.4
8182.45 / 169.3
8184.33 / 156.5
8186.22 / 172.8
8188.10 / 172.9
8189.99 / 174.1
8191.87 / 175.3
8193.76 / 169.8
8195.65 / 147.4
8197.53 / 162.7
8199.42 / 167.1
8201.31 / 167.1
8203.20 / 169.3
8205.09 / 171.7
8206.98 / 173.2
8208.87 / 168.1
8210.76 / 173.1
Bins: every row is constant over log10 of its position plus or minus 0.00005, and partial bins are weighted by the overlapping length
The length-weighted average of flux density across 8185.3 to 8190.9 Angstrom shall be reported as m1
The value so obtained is 173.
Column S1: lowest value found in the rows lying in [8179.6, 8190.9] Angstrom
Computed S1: 156.5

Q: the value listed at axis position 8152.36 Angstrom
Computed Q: 178.3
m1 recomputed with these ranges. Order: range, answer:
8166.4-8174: 173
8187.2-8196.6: 168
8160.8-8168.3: 171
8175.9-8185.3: 169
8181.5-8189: 168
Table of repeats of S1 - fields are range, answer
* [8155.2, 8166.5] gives 166.9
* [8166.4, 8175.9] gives 170.7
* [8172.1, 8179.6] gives 169.9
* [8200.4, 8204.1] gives 167.1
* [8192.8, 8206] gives 147.4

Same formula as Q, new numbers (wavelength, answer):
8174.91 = 171.4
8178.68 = 169.9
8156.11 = 173.8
